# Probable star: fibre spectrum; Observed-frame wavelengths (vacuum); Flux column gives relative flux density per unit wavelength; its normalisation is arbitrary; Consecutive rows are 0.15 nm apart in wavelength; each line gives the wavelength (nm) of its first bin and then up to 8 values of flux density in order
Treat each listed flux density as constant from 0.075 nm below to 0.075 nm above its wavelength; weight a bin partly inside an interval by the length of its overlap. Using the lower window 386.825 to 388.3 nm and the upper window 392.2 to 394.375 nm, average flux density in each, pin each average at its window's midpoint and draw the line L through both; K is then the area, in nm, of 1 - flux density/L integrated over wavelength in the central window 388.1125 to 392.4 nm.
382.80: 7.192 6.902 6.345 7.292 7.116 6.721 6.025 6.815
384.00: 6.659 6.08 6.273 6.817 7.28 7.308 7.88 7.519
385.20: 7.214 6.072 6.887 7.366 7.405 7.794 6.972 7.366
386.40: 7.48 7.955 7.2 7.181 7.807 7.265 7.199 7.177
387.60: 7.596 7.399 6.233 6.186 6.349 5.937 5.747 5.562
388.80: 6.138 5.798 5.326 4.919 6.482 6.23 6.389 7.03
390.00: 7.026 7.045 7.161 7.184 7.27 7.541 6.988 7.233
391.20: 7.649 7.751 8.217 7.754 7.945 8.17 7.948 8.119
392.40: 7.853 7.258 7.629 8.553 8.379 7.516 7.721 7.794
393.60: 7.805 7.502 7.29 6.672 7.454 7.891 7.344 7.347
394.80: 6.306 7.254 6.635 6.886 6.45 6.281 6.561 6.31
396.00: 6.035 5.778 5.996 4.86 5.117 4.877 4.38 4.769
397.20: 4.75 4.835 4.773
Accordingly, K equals 0.258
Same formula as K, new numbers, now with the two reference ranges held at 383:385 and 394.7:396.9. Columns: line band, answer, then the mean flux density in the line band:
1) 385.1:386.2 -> -0.07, 7.12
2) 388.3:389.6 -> 0.14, 5.78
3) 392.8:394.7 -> -0.44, 7.63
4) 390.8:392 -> -0.26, 7.7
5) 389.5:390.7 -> -0.10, 6.94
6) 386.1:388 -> -0.19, 7.29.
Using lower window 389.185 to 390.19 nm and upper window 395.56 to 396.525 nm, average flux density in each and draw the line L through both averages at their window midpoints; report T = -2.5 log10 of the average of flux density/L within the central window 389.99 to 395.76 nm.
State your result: -0.20 mag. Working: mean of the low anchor 6.44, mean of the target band 7.43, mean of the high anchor 5.95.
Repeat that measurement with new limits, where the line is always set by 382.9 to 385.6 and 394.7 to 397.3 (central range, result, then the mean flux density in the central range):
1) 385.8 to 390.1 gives -0.03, 6.72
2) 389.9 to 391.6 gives -0.17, 7.37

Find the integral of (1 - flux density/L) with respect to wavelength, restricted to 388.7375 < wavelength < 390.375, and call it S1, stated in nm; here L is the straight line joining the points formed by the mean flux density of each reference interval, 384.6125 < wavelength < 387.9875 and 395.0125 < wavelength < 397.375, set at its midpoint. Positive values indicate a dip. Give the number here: 0.10 nm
